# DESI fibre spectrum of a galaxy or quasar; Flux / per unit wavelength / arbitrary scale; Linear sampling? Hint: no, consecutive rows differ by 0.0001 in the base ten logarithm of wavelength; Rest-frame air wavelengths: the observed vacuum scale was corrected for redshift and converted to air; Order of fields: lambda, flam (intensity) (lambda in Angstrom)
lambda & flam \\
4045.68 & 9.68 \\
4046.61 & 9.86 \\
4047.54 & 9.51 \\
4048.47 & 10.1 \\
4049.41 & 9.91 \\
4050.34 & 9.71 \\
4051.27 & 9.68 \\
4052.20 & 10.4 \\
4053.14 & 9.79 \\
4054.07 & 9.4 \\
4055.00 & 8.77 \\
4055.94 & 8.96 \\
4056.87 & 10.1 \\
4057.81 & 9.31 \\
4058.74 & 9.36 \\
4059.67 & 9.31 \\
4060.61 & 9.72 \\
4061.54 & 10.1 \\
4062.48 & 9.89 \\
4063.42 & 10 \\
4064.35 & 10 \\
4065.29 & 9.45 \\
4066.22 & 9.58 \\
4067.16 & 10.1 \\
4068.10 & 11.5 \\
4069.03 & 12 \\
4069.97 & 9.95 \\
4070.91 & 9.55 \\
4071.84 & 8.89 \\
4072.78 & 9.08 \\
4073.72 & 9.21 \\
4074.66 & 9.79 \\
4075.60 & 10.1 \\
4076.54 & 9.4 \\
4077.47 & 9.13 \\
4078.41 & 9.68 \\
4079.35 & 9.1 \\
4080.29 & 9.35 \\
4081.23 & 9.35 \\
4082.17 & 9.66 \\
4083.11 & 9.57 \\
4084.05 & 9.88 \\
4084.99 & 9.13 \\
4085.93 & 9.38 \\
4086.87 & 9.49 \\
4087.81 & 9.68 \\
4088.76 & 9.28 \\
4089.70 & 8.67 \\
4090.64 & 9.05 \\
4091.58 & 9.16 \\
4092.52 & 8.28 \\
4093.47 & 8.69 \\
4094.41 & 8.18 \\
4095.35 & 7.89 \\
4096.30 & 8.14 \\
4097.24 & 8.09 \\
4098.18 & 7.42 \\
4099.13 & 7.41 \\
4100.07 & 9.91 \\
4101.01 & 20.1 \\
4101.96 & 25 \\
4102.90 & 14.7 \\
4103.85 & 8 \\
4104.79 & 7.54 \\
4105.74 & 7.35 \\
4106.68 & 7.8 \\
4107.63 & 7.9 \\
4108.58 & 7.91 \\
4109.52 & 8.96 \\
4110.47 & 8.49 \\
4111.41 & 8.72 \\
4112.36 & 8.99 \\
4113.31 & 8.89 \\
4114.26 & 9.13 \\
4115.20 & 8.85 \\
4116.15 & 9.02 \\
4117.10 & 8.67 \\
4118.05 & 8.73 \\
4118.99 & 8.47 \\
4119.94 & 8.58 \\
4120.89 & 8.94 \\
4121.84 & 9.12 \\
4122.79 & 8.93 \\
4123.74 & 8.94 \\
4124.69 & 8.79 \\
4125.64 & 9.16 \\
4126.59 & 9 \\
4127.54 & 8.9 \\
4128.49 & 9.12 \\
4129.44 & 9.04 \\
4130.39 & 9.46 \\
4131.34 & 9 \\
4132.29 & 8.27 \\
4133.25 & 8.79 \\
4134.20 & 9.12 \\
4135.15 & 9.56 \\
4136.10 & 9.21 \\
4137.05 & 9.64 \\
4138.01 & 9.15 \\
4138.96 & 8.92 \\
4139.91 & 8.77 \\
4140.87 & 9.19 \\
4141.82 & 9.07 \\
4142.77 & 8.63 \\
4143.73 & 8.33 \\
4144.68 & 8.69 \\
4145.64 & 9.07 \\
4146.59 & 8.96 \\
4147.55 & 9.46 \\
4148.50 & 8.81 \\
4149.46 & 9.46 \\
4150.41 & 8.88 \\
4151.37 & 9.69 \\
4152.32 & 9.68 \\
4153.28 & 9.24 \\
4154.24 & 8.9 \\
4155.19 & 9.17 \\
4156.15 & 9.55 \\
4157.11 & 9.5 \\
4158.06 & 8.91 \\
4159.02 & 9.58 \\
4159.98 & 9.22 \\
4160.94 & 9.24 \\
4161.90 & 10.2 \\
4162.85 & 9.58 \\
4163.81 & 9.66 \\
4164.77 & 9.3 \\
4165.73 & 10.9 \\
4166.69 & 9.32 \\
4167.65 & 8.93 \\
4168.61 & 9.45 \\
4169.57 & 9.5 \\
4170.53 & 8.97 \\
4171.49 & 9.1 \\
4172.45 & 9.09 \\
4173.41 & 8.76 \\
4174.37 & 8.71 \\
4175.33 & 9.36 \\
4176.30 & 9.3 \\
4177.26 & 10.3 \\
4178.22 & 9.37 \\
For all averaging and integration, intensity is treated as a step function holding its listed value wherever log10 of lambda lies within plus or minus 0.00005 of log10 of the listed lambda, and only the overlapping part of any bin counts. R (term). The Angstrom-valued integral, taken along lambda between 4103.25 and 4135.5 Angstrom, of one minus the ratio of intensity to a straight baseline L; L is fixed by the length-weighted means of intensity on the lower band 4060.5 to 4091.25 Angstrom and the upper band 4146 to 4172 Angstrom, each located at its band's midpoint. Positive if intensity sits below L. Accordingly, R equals 2.64 Angstrom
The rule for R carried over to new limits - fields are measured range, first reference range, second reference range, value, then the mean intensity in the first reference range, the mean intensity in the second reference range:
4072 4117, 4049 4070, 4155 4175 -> 0.8 Angstrom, 9.87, 9.37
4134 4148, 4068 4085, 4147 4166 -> 0.6 Angstrom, 9.68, 9.43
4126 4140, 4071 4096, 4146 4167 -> 0.4 Angstrom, 9.19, 9.42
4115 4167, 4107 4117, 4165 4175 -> -0.9 Angstrom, 8.67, 9.28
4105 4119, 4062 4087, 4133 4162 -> 1.4 Angstrom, 9.71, 9.17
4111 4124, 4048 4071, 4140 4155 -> 0.7 Angstrom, 9.87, 9.07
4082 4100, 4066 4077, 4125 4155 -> 1.6 Angstrom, 9.93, 9.07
